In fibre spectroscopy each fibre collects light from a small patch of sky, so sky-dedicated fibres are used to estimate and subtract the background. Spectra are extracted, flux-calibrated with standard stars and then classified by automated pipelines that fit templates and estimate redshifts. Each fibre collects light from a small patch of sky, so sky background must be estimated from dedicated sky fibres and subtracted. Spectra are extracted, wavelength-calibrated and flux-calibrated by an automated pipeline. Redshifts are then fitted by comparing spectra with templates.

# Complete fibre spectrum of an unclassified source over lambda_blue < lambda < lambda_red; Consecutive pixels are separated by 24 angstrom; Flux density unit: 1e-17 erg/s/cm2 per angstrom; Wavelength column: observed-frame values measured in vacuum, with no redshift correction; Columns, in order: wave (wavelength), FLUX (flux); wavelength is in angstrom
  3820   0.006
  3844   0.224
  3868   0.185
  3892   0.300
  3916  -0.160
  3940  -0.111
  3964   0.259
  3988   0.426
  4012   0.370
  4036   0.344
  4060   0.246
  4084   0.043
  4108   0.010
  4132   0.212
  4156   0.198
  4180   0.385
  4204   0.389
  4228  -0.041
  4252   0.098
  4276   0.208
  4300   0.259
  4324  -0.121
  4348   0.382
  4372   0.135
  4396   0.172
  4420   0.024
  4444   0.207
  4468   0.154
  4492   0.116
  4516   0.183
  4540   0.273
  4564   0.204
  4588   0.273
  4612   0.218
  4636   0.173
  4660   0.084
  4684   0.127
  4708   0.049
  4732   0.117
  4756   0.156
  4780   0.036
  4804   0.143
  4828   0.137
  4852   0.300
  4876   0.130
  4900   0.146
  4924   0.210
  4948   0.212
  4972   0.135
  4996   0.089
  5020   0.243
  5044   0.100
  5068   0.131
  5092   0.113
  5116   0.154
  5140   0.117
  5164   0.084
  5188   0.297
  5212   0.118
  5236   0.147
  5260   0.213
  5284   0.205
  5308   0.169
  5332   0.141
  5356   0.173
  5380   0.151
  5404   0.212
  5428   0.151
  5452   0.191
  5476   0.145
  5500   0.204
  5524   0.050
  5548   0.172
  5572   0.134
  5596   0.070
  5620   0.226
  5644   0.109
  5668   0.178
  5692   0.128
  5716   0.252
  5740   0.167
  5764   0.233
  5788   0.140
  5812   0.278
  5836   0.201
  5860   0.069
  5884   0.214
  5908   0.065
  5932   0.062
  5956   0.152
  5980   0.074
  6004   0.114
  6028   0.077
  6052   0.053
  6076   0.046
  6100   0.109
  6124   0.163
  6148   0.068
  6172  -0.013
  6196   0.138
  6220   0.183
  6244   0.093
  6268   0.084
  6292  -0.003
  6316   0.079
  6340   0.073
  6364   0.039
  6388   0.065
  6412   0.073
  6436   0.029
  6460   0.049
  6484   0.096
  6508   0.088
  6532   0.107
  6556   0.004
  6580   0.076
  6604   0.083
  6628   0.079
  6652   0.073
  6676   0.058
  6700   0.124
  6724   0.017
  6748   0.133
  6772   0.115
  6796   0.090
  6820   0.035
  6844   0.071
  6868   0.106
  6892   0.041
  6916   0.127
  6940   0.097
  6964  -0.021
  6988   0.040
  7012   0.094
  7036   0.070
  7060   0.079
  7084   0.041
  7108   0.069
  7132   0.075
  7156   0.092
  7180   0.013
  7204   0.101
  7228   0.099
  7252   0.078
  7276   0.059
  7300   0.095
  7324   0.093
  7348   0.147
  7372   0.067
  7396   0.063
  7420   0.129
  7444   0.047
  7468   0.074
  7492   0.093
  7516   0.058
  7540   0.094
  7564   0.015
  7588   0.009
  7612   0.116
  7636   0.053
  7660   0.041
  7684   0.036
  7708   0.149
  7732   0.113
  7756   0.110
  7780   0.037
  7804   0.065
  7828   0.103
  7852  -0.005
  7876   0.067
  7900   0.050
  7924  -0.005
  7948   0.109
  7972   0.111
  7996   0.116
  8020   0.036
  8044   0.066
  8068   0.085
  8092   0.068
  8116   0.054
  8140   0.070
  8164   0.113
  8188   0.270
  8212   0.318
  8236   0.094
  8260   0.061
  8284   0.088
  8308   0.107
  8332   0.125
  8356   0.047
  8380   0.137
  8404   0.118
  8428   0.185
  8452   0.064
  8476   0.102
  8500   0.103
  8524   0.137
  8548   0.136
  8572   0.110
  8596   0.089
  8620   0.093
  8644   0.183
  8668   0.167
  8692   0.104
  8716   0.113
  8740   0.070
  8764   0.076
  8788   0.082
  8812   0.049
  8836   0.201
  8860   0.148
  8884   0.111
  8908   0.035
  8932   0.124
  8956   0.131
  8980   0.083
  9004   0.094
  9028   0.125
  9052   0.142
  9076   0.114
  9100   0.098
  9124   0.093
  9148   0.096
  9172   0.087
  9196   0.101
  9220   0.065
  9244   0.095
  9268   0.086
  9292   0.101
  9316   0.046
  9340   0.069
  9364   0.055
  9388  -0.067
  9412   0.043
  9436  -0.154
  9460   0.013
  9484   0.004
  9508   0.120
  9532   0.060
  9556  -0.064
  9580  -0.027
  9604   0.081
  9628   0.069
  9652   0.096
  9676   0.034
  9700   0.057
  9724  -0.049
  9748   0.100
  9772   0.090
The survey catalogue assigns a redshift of 1.20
